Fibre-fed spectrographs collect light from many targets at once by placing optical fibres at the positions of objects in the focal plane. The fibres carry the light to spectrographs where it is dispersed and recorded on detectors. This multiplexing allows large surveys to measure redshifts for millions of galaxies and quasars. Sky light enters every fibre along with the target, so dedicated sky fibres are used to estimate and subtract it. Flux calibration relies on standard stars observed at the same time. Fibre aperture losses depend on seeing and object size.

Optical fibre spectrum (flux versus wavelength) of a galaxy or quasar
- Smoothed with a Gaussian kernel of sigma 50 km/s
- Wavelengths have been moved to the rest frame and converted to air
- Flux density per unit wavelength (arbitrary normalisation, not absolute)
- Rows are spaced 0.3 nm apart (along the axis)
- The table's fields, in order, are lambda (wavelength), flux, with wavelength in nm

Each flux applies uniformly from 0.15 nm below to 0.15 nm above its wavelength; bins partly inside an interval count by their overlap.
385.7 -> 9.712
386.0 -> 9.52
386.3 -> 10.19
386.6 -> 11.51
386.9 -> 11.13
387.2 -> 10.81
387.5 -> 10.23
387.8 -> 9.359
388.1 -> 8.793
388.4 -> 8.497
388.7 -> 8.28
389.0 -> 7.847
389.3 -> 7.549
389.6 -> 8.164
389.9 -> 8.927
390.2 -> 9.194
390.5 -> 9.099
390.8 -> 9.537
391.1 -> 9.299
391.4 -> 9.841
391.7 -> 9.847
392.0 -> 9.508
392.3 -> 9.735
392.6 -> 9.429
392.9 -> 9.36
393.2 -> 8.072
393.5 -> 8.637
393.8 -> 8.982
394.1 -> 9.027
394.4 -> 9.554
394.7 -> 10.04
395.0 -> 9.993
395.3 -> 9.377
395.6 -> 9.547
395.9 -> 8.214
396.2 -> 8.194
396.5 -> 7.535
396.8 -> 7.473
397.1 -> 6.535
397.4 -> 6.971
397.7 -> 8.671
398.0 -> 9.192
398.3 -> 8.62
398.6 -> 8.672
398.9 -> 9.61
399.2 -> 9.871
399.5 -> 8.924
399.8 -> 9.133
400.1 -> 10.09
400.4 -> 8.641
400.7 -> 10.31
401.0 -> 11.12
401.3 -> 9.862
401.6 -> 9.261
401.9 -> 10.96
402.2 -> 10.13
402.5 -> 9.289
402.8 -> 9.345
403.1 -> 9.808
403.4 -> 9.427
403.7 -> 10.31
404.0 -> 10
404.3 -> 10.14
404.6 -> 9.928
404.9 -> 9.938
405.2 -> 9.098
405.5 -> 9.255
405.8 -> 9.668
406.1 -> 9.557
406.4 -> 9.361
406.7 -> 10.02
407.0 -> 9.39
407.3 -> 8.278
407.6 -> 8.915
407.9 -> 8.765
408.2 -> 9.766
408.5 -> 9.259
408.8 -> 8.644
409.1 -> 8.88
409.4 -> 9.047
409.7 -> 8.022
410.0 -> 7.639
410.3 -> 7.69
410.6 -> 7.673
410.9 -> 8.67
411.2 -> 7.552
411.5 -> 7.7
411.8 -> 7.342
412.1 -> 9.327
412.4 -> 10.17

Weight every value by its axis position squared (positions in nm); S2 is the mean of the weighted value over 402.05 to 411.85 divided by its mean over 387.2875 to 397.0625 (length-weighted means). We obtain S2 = 1.09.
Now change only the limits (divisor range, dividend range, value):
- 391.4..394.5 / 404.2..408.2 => 1.09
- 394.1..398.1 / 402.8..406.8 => 1.18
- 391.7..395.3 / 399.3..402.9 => 1.09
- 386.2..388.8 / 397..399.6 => 0.92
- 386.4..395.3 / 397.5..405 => 1.09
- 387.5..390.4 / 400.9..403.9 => 1.23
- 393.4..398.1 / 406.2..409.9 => 1.11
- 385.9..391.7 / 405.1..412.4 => 1.03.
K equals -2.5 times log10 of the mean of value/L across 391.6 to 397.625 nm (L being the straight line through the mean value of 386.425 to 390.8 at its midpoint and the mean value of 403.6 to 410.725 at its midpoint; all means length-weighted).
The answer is 0.05 mag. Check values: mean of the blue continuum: 9.26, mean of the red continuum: 9.13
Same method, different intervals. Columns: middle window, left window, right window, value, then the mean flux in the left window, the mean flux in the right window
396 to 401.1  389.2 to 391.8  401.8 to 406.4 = 0.085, 9.06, 9.76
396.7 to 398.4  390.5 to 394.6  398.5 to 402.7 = 0.207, 9.3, 9.71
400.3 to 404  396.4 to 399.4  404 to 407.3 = -0.100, 8.34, 9.59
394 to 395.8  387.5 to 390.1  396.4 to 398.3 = -0.192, 8.55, 7.8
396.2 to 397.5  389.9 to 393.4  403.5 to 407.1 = 0.290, 9.33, 9.72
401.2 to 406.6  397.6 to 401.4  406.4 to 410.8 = -0.074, 9.44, 8.74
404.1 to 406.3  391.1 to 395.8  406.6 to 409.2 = -0.059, 9.38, 9.09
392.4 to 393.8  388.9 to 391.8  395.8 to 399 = -0.037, 8.93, 8.13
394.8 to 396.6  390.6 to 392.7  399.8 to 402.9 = 0.097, 9.59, 9.87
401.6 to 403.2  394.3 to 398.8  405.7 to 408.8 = -0.104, 8.57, 9.26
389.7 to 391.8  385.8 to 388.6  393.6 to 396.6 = 0.024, 9.97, 9.06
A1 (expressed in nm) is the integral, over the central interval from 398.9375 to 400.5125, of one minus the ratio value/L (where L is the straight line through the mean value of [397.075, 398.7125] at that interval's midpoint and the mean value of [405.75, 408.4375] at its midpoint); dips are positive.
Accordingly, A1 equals -0.176 nm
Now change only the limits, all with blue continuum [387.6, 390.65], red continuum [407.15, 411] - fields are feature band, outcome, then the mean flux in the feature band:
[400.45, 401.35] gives -0.18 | 10.3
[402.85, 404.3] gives -0.22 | 9.88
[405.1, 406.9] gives -0.20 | 9.5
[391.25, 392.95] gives -0.21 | 9.64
